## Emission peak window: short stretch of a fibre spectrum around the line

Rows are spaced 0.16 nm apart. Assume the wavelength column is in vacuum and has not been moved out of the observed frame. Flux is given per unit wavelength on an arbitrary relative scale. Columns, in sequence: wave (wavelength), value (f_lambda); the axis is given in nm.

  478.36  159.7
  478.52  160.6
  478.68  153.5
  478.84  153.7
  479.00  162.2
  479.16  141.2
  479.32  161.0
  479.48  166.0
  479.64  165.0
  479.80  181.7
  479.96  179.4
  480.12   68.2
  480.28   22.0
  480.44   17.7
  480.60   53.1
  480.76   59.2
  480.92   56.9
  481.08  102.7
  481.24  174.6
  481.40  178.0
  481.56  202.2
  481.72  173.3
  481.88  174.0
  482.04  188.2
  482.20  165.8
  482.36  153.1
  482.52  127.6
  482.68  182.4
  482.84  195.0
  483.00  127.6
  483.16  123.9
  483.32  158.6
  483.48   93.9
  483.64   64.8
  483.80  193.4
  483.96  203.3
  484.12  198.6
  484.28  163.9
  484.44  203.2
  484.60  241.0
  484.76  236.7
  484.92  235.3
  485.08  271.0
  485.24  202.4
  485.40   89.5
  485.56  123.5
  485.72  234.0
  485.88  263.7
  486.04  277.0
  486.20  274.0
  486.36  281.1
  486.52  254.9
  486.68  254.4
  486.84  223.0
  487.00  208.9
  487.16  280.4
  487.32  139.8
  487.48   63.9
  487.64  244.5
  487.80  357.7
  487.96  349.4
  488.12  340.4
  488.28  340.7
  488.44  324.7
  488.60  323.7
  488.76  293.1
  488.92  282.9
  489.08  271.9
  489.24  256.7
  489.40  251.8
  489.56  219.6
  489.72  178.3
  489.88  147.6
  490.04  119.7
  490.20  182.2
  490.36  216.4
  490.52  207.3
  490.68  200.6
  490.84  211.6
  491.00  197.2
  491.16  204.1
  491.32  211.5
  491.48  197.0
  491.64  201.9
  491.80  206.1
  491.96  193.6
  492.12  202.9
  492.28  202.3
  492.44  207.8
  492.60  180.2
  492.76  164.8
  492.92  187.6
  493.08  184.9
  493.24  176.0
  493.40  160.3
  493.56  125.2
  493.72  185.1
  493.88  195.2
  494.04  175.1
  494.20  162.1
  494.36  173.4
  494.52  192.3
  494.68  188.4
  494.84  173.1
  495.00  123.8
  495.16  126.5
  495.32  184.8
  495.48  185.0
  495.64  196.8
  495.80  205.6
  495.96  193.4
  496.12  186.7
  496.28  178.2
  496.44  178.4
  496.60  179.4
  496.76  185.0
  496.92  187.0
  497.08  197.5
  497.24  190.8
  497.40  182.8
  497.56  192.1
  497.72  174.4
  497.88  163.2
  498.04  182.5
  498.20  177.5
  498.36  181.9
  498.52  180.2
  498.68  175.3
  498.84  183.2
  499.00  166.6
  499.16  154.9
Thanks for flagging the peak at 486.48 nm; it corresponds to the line Lyman alpha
